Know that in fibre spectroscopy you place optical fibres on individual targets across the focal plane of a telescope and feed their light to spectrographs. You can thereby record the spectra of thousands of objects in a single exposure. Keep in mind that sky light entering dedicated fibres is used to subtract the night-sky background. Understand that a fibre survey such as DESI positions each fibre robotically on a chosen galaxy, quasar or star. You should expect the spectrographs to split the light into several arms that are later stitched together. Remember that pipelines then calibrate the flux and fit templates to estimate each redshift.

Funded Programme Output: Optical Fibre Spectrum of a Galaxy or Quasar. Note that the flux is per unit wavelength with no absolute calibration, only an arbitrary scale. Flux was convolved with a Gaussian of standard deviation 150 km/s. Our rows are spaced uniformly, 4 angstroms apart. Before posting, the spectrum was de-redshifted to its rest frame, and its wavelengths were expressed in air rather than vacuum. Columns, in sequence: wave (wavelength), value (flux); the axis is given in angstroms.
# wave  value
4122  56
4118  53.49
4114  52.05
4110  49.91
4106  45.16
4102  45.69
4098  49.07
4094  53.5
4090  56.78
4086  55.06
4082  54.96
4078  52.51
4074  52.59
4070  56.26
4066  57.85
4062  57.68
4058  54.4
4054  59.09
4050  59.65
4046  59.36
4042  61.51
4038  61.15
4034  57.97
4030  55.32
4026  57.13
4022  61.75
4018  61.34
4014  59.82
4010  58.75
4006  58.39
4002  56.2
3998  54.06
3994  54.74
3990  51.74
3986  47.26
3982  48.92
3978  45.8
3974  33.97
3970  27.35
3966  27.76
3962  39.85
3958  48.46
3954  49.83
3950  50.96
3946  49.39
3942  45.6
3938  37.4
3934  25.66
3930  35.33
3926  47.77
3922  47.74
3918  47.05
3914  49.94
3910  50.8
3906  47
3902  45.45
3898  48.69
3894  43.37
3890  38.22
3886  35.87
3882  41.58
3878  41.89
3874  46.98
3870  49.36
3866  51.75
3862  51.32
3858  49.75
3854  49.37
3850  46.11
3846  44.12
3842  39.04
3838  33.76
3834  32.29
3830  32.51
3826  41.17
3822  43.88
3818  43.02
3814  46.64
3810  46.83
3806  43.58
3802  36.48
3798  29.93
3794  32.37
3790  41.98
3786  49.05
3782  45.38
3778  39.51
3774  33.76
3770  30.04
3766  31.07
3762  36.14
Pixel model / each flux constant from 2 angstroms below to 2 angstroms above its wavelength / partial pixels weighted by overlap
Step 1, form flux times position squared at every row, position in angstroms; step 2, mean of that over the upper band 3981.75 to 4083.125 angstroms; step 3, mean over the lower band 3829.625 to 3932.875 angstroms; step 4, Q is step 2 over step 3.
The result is 1.39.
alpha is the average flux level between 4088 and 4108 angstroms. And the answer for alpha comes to 50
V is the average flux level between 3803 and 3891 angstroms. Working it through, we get 43.1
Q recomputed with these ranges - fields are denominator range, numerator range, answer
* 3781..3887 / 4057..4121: 1.42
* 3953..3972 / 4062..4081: 1.53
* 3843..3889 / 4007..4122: 1.34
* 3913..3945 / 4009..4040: 1.48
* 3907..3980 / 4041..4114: 1.37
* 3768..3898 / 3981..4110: 1.48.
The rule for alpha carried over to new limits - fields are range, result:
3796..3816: 40.7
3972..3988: 44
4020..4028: 59.4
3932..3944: 36.2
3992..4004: 55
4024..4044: 58.6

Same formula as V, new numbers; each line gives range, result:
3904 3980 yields 42.5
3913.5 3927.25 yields 47.9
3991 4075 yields 57.8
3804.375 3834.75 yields 41.6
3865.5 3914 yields 45.1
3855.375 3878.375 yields 49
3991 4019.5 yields 57.3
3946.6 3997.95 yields 44.4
